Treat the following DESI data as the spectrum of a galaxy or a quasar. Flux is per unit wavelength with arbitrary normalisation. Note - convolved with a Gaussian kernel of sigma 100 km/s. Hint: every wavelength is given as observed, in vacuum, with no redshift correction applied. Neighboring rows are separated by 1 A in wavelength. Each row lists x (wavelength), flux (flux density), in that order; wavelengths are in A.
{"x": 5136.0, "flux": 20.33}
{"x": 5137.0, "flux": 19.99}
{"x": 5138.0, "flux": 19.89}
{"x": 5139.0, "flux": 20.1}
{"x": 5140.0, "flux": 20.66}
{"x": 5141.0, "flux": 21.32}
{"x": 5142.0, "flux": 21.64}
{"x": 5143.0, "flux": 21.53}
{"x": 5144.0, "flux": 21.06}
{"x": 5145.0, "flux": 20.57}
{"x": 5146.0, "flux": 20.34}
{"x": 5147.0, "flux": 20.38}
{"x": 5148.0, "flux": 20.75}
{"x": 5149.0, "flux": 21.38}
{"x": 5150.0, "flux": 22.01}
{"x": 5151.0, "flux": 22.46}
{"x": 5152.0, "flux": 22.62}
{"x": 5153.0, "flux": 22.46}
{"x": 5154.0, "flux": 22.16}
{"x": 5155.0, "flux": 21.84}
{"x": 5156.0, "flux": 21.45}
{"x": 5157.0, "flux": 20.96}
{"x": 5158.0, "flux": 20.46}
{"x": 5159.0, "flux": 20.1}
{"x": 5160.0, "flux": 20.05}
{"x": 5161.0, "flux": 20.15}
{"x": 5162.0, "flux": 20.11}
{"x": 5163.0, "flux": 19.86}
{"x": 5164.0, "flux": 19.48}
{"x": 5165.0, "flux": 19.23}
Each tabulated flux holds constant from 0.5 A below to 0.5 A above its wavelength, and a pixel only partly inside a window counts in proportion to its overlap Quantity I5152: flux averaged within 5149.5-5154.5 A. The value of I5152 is 22.3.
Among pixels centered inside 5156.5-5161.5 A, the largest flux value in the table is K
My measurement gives 20.96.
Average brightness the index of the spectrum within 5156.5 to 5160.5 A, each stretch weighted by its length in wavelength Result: 20.4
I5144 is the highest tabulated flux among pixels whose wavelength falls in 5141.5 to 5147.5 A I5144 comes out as 21.64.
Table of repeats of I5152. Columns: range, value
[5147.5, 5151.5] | 21.6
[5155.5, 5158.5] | 21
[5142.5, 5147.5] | 20.8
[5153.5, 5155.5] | 22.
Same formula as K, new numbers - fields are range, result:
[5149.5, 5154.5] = 22.62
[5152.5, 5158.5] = 22.46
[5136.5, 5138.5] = 19.99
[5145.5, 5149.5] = 21.38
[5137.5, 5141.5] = 21.32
